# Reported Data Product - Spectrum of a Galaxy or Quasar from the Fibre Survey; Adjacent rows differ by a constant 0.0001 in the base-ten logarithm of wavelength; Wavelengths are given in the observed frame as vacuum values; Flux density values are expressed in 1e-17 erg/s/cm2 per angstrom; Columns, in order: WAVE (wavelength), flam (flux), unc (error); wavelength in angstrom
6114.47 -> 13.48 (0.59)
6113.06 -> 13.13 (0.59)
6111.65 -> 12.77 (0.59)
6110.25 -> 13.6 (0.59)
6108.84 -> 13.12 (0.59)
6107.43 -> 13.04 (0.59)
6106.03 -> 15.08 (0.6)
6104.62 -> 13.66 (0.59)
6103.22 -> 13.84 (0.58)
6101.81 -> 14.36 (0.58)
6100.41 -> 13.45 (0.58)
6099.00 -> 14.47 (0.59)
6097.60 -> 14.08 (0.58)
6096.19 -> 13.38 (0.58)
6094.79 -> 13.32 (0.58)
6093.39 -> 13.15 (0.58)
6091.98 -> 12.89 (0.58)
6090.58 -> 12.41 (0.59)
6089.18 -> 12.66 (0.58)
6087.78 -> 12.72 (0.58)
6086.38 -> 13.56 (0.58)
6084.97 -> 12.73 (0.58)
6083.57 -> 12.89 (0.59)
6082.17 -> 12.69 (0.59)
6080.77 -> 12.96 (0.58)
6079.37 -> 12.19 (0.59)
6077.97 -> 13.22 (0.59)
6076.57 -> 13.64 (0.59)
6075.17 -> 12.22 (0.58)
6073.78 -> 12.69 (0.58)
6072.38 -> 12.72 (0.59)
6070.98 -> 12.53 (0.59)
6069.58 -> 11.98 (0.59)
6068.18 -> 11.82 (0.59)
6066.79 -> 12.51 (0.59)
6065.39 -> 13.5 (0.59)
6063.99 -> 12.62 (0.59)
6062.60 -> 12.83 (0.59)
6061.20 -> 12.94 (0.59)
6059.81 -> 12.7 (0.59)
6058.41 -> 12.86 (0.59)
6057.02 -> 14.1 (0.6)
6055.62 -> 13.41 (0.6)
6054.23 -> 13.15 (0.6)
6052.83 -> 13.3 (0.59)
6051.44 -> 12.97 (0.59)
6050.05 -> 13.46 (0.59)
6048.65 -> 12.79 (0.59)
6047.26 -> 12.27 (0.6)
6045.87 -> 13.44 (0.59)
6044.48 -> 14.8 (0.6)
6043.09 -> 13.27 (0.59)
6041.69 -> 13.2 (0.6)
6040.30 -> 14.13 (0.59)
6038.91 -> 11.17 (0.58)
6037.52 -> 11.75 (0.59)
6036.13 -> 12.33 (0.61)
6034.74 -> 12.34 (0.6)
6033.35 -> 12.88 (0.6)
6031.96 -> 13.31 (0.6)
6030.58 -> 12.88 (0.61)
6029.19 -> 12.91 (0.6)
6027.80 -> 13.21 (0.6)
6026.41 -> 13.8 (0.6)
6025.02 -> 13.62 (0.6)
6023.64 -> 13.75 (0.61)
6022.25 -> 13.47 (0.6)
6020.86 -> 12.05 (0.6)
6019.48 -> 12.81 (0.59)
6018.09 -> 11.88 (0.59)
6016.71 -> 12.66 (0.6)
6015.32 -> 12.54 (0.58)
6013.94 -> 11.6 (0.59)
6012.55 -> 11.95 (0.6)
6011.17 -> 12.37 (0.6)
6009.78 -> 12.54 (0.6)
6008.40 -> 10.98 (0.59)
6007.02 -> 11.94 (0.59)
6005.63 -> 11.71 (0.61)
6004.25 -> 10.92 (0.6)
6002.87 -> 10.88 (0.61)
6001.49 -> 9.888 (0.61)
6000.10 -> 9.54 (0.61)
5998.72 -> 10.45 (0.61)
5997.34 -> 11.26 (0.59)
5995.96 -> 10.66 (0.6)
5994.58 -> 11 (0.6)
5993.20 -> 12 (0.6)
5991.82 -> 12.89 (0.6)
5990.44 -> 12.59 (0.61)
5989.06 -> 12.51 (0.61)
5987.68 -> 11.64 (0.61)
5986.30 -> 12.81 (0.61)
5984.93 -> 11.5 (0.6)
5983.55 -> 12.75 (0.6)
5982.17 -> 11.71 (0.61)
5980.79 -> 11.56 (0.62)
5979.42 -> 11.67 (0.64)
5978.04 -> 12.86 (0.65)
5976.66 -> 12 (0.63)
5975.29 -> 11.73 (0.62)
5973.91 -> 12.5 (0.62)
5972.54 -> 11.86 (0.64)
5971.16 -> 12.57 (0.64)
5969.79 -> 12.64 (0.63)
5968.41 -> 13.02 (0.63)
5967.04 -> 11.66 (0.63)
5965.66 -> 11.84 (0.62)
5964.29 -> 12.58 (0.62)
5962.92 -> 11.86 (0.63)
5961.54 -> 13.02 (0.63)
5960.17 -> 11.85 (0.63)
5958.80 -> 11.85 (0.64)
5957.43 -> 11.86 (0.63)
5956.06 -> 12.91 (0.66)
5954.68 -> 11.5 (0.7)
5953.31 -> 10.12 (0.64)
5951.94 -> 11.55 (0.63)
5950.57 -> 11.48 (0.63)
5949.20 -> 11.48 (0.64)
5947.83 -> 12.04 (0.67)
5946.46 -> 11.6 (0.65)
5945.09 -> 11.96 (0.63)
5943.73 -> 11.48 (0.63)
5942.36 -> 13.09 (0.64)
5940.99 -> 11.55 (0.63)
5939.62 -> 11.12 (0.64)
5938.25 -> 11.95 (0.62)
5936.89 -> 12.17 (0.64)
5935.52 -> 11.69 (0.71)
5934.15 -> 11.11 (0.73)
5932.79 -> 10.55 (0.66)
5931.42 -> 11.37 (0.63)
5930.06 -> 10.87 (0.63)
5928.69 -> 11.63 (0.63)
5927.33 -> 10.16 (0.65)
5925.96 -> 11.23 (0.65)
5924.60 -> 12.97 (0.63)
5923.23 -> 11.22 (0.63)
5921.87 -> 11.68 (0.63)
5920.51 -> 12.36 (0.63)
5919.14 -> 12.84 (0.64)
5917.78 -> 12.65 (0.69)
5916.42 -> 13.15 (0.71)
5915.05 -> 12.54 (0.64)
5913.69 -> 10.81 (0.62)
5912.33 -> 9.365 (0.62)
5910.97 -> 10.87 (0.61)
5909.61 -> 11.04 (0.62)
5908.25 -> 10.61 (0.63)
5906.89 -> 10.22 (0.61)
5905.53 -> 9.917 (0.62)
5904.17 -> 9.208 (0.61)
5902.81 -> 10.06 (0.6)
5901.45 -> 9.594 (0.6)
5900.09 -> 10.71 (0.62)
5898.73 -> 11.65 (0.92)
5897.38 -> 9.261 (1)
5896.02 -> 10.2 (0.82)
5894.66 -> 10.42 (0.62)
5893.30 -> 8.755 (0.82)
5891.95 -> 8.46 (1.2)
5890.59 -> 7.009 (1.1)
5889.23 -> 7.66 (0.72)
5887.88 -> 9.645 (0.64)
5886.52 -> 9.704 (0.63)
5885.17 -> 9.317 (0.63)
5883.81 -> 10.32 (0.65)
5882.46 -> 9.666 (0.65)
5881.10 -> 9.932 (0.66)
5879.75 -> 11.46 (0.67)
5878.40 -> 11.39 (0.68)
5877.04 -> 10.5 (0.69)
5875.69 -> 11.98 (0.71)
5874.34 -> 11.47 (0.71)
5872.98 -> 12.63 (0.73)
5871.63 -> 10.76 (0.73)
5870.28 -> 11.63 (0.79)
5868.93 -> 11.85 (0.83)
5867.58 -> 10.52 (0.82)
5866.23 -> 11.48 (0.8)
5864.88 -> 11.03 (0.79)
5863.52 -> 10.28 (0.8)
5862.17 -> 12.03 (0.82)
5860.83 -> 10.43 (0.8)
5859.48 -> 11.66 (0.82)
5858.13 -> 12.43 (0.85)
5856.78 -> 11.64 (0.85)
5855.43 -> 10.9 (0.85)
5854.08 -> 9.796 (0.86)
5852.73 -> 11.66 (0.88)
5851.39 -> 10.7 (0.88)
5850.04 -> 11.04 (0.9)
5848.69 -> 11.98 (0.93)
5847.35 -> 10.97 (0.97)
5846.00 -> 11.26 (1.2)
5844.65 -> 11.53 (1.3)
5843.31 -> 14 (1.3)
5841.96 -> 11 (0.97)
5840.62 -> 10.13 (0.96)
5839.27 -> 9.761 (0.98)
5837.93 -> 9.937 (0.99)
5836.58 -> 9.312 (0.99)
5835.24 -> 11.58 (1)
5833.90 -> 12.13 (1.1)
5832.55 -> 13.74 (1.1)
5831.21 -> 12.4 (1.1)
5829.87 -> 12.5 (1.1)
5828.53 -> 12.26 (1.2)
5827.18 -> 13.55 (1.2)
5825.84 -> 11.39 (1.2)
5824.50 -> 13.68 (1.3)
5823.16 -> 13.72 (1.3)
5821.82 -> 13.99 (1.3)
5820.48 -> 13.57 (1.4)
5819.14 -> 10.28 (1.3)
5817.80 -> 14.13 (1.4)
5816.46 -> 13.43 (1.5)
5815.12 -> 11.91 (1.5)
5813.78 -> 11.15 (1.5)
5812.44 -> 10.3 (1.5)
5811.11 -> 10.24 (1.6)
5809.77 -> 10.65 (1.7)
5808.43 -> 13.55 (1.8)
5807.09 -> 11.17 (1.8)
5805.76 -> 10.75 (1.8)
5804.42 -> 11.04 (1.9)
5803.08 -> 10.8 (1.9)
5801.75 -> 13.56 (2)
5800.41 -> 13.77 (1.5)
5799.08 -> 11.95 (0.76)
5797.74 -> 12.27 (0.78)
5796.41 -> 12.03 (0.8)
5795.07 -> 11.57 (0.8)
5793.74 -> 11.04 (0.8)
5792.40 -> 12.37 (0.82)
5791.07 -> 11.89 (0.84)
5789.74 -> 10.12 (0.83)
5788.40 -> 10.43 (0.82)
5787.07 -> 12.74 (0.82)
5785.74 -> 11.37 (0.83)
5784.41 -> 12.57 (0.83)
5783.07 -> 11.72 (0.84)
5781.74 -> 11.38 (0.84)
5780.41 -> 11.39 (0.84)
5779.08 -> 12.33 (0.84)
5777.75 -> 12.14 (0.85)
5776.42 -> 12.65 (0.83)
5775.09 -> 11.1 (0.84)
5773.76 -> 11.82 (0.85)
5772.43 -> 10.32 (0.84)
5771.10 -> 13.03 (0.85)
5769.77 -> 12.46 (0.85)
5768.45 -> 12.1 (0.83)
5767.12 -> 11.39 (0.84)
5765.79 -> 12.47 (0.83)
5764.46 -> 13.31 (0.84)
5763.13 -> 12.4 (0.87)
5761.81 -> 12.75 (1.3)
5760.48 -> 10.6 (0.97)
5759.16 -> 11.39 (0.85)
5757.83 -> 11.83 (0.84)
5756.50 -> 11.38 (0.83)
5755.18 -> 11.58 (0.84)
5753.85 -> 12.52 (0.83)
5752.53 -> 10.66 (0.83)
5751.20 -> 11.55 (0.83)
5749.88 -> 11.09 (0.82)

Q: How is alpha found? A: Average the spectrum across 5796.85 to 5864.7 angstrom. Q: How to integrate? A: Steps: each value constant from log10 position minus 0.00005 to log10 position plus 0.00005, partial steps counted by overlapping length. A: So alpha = 11.8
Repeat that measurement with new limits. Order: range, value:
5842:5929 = 10.9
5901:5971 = 11.5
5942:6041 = 12.1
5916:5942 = 11.7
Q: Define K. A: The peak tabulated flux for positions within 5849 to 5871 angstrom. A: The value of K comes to 12.43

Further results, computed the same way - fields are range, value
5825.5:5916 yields 14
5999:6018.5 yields 12.66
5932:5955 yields 13.09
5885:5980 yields 13.15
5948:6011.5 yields 13.02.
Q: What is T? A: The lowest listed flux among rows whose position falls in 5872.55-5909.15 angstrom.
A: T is 7.009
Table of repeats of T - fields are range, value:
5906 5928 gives 9.365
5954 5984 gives 11.5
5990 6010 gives 9.54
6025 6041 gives 11.17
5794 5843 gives 9.312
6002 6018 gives 10.88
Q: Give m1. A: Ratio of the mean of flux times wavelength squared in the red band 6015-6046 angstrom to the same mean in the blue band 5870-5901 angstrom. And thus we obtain 1.34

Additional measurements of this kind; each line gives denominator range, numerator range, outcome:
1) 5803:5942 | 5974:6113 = 1.20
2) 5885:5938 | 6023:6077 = 1.27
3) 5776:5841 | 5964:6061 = 1.12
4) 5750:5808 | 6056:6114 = 1.23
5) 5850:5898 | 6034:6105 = 1.32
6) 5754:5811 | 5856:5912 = 0.92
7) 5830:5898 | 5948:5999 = 1.15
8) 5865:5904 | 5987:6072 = 1.27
